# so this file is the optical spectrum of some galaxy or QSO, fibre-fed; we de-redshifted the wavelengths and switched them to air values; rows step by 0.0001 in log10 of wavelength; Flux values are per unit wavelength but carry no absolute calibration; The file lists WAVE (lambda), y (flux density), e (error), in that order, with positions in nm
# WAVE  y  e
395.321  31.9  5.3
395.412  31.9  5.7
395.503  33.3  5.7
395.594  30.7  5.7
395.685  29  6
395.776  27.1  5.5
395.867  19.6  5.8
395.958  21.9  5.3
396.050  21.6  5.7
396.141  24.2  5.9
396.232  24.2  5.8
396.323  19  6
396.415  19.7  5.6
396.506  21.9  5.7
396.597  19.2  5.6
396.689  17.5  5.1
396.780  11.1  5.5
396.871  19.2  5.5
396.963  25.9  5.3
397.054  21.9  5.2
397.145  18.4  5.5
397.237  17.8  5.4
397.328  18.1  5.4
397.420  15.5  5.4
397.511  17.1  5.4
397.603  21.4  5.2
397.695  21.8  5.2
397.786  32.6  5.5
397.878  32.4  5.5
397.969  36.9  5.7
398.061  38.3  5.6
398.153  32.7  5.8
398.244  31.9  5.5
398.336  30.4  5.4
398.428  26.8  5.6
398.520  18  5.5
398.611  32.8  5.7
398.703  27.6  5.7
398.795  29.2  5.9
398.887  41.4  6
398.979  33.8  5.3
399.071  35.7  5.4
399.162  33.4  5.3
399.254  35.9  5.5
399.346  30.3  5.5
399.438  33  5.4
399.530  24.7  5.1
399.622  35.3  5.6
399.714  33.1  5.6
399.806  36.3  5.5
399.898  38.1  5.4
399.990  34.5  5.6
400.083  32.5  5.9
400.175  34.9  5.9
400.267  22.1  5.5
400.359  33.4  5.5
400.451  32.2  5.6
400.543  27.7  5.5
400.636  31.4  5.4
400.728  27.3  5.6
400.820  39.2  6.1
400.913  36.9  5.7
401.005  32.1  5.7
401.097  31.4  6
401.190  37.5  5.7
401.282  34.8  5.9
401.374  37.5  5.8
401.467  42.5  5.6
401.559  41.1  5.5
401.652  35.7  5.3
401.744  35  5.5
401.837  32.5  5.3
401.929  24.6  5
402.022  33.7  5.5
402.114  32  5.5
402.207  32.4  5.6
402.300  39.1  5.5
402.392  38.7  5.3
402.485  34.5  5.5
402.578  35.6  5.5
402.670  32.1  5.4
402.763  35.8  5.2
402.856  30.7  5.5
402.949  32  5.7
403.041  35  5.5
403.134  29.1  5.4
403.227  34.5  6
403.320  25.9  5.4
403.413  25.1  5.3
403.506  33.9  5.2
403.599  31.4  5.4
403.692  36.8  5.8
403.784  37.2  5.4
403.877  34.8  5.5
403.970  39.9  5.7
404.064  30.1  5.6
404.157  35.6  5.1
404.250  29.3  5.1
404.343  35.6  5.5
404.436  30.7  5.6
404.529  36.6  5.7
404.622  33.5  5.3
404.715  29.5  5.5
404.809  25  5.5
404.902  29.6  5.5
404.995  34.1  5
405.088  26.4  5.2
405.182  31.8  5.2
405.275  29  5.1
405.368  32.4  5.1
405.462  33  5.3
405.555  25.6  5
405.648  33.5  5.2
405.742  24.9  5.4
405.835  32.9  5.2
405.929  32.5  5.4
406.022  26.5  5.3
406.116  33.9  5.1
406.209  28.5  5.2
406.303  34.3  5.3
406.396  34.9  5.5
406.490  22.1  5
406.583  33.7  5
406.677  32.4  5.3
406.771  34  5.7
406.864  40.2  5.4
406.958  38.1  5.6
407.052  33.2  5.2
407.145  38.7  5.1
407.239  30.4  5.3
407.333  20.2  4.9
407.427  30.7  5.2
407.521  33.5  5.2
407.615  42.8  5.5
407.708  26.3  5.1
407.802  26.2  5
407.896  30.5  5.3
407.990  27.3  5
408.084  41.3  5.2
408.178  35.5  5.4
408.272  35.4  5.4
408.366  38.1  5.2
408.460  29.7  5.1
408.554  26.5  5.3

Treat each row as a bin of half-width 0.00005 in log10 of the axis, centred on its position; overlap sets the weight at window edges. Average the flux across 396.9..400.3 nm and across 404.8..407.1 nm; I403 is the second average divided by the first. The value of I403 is 1.1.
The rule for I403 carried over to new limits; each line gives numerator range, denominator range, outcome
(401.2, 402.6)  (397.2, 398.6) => 1.34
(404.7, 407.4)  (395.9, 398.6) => 1.32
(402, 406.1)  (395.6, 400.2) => 1.19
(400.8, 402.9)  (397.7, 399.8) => 1.09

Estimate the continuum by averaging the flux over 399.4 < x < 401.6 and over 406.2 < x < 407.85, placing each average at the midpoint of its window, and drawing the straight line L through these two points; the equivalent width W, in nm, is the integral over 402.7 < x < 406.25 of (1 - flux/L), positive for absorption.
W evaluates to 0.132 nm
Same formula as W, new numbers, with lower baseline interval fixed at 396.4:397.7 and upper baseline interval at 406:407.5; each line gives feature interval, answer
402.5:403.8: -0.25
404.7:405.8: 0.02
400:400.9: -0.30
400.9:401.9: -0.44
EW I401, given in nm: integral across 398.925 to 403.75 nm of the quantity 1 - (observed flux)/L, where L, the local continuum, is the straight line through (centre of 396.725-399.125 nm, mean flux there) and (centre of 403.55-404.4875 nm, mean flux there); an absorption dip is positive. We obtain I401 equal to -0.42 nm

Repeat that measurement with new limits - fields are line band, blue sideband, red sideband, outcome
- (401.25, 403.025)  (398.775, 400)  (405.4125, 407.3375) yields -0.09 nm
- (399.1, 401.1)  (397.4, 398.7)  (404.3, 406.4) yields -0.26 nm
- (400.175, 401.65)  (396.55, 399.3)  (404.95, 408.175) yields -0.29 nm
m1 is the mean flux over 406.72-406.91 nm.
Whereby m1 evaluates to 37.1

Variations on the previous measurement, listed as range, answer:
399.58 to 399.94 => 35.7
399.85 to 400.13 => 35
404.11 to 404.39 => 33.5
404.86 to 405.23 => 30.5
